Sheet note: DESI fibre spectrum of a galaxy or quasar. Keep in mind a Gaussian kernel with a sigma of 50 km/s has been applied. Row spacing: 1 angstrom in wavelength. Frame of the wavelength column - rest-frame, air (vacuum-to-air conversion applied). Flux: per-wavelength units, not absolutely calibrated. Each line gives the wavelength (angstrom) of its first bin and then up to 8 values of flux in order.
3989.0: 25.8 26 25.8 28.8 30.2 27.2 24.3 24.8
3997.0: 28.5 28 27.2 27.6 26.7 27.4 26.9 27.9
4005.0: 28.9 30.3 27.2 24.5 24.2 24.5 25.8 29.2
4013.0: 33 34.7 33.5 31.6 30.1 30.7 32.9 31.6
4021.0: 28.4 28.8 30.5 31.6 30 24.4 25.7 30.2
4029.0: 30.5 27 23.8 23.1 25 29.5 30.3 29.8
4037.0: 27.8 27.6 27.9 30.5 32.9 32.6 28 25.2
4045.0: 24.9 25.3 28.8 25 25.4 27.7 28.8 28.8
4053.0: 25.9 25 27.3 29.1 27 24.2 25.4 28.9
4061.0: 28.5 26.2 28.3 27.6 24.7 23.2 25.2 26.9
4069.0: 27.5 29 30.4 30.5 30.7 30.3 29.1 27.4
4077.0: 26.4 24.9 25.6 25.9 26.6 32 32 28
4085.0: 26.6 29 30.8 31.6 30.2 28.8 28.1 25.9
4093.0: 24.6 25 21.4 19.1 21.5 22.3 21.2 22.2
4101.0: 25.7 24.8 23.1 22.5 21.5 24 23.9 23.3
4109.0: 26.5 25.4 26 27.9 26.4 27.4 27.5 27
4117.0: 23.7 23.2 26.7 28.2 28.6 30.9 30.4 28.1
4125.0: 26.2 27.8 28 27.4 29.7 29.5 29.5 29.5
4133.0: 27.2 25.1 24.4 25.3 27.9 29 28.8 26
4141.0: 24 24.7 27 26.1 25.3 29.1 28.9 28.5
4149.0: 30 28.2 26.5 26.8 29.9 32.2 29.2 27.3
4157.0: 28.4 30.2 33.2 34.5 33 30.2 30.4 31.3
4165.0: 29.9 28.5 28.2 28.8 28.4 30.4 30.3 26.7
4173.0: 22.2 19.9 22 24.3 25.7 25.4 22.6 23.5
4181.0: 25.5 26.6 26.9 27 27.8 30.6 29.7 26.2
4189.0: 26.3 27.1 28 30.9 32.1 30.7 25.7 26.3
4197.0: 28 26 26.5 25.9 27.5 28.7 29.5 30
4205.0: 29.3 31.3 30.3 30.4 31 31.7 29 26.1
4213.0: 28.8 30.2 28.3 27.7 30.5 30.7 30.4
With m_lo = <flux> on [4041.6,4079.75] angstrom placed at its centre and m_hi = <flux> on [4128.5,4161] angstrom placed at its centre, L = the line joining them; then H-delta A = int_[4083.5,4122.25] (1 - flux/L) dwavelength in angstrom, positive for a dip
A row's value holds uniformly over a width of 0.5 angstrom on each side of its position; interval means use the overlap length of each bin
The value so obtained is 3.0 angstrom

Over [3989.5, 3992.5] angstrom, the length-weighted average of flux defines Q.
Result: 26.9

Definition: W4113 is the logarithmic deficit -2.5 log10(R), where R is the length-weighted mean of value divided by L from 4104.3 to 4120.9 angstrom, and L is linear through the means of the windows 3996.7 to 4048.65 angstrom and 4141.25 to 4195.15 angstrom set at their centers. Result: 0.10 mag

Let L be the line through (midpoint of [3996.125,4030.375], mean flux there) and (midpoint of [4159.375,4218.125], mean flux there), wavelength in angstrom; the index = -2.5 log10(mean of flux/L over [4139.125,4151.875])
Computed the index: 0.05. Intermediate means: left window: 28.8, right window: 28.1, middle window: 27.1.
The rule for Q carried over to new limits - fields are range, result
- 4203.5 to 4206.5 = 30.2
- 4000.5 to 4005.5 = 27.6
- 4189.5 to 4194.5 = 29.8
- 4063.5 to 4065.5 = 26.1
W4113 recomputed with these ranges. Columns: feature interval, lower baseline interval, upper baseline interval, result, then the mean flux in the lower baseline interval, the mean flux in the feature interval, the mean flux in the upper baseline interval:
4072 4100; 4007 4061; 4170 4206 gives 0.04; 28.2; 26.8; 27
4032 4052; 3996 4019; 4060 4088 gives 0.01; 28.6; 27.9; 28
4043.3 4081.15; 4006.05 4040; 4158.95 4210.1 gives 0.06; 28.7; 27.1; 28.1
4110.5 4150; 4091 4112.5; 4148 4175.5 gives -0.05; 23.8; 27.4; 28.8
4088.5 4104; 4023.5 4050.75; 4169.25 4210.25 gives 0.15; 27.8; 24.2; 27.5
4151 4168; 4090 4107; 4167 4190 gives -0.17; 23.5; 30.1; 26.3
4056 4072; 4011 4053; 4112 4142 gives 0.05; 28.8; 27.1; 27.3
